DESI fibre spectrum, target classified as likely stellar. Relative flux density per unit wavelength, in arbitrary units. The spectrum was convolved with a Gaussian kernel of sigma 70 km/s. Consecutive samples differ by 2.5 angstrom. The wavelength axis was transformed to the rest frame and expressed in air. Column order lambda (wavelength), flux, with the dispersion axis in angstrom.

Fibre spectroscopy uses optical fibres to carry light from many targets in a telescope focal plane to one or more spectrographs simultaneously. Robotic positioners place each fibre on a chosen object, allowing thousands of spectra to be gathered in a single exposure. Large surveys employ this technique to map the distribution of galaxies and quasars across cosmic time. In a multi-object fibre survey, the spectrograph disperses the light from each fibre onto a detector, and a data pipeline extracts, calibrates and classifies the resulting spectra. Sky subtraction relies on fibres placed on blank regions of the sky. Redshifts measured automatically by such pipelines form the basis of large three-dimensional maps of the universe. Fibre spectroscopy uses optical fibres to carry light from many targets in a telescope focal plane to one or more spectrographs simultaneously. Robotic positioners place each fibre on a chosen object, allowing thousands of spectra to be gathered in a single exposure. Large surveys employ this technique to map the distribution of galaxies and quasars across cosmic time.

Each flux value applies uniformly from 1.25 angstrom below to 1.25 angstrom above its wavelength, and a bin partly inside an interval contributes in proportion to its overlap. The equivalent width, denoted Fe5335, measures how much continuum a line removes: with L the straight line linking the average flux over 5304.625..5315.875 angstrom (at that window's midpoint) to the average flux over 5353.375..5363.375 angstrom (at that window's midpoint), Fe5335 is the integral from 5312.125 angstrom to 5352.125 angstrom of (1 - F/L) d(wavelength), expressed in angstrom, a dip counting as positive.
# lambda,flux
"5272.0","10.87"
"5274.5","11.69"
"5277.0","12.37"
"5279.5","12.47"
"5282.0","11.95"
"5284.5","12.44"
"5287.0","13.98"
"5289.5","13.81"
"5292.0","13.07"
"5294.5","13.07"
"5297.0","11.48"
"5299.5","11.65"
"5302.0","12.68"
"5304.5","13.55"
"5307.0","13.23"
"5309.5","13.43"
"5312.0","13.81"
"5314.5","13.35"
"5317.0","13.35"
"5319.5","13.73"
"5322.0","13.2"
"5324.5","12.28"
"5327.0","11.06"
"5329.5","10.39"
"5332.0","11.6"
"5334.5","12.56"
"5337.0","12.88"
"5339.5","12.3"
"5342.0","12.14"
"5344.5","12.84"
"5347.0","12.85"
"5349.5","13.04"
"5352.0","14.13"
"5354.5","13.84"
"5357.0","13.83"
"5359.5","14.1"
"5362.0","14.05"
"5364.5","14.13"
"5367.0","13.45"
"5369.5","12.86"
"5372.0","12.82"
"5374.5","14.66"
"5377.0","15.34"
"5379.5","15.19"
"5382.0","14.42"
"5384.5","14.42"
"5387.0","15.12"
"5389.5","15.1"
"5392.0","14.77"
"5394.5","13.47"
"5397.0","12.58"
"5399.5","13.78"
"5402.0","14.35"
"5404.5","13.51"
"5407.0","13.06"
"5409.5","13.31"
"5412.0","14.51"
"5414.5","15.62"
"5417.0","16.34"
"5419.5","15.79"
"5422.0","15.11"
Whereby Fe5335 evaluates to 3.2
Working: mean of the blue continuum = 13.5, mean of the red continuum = 14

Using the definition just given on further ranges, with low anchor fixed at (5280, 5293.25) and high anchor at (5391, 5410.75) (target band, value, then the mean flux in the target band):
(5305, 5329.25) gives 0.4 angstrom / 13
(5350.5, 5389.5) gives -2.2 angstrom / 14.2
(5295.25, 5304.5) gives 0.6 angstrom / 12.2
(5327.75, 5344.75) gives 1.6 angstrom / 12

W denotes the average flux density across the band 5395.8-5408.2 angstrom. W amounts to 13.5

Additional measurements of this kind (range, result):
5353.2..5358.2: 13.8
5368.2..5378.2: 13.9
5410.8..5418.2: 15.5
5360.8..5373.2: 13.5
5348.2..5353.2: 13.6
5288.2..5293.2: 13.4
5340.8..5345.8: 12.5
